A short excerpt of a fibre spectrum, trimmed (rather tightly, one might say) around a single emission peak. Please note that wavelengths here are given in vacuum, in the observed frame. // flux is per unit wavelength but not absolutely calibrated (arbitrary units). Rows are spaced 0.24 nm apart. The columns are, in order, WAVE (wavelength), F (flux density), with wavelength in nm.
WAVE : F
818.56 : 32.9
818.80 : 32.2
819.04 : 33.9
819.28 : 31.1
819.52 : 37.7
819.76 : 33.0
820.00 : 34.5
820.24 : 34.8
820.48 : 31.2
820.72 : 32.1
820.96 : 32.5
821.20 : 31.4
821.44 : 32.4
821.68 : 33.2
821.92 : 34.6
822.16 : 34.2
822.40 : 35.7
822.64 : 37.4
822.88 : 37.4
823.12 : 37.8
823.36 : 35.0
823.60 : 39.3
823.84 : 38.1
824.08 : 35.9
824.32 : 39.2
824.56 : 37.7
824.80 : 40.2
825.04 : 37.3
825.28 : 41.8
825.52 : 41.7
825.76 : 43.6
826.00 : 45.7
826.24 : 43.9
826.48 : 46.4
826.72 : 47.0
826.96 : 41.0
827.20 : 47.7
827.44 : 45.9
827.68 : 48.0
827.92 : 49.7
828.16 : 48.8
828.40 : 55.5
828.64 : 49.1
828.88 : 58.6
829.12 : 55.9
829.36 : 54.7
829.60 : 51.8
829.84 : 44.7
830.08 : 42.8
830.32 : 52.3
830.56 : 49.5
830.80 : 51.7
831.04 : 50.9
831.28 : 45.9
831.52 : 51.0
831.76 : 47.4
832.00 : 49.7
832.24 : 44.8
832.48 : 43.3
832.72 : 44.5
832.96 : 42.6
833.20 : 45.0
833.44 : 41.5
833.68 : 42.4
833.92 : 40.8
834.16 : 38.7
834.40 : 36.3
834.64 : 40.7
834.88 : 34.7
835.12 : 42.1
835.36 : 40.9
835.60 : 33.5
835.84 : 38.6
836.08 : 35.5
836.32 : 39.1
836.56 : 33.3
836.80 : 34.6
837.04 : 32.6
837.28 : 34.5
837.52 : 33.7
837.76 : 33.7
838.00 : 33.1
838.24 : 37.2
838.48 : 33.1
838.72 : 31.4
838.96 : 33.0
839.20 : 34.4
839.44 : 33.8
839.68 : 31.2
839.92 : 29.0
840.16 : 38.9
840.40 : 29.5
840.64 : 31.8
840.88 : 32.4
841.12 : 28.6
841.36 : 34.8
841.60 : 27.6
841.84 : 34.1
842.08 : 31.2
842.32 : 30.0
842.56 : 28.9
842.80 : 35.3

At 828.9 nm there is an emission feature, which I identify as Mg II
